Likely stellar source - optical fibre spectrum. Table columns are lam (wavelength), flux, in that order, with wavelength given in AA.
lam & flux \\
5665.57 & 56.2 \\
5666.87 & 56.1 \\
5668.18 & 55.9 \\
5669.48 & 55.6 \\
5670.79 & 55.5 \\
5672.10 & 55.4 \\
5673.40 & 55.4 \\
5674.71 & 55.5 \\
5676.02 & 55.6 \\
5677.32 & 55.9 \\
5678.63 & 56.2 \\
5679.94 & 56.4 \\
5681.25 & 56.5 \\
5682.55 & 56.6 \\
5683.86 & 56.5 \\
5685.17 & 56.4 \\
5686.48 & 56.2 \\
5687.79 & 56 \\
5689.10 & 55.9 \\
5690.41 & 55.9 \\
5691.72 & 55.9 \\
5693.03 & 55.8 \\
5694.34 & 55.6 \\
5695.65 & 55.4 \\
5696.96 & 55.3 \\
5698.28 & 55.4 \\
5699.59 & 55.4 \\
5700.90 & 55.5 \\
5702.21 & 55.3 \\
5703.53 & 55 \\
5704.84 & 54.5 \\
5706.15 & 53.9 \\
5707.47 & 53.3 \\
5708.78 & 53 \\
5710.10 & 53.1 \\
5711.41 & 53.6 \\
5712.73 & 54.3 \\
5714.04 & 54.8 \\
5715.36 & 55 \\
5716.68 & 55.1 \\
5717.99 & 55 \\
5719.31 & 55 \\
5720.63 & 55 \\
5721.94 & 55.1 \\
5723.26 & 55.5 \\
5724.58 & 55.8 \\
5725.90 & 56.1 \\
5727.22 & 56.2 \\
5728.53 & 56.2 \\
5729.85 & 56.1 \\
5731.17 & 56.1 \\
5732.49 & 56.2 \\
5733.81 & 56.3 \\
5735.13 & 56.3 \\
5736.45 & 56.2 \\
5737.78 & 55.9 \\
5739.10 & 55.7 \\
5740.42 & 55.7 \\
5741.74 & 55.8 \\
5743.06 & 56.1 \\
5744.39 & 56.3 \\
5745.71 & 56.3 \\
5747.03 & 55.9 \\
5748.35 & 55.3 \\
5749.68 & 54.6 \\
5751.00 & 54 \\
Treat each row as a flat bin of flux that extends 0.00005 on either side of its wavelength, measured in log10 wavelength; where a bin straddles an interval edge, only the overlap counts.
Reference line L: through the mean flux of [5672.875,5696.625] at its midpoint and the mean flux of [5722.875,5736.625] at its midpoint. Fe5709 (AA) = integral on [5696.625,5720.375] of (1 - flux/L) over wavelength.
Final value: 0.6 AA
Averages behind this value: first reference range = 56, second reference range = 56.1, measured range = 54.6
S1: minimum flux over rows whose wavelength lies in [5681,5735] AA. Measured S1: 53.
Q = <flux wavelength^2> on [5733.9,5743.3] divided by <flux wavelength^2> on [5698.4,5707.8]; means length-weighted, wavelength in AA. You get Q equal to 1.03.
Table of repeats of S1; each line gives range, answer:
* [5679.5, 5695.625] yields 55.6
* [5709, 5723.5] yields 53.1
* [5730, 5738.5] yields 55.9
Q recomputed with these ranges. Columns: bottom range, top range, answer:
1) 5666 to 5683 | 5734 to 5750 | 1.02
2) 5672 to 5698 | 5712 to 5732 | 1.00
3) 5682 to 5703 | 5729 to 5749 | 1.02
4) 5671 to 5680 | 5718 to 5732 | 1.02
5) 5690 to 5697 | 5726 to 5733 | 1.02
